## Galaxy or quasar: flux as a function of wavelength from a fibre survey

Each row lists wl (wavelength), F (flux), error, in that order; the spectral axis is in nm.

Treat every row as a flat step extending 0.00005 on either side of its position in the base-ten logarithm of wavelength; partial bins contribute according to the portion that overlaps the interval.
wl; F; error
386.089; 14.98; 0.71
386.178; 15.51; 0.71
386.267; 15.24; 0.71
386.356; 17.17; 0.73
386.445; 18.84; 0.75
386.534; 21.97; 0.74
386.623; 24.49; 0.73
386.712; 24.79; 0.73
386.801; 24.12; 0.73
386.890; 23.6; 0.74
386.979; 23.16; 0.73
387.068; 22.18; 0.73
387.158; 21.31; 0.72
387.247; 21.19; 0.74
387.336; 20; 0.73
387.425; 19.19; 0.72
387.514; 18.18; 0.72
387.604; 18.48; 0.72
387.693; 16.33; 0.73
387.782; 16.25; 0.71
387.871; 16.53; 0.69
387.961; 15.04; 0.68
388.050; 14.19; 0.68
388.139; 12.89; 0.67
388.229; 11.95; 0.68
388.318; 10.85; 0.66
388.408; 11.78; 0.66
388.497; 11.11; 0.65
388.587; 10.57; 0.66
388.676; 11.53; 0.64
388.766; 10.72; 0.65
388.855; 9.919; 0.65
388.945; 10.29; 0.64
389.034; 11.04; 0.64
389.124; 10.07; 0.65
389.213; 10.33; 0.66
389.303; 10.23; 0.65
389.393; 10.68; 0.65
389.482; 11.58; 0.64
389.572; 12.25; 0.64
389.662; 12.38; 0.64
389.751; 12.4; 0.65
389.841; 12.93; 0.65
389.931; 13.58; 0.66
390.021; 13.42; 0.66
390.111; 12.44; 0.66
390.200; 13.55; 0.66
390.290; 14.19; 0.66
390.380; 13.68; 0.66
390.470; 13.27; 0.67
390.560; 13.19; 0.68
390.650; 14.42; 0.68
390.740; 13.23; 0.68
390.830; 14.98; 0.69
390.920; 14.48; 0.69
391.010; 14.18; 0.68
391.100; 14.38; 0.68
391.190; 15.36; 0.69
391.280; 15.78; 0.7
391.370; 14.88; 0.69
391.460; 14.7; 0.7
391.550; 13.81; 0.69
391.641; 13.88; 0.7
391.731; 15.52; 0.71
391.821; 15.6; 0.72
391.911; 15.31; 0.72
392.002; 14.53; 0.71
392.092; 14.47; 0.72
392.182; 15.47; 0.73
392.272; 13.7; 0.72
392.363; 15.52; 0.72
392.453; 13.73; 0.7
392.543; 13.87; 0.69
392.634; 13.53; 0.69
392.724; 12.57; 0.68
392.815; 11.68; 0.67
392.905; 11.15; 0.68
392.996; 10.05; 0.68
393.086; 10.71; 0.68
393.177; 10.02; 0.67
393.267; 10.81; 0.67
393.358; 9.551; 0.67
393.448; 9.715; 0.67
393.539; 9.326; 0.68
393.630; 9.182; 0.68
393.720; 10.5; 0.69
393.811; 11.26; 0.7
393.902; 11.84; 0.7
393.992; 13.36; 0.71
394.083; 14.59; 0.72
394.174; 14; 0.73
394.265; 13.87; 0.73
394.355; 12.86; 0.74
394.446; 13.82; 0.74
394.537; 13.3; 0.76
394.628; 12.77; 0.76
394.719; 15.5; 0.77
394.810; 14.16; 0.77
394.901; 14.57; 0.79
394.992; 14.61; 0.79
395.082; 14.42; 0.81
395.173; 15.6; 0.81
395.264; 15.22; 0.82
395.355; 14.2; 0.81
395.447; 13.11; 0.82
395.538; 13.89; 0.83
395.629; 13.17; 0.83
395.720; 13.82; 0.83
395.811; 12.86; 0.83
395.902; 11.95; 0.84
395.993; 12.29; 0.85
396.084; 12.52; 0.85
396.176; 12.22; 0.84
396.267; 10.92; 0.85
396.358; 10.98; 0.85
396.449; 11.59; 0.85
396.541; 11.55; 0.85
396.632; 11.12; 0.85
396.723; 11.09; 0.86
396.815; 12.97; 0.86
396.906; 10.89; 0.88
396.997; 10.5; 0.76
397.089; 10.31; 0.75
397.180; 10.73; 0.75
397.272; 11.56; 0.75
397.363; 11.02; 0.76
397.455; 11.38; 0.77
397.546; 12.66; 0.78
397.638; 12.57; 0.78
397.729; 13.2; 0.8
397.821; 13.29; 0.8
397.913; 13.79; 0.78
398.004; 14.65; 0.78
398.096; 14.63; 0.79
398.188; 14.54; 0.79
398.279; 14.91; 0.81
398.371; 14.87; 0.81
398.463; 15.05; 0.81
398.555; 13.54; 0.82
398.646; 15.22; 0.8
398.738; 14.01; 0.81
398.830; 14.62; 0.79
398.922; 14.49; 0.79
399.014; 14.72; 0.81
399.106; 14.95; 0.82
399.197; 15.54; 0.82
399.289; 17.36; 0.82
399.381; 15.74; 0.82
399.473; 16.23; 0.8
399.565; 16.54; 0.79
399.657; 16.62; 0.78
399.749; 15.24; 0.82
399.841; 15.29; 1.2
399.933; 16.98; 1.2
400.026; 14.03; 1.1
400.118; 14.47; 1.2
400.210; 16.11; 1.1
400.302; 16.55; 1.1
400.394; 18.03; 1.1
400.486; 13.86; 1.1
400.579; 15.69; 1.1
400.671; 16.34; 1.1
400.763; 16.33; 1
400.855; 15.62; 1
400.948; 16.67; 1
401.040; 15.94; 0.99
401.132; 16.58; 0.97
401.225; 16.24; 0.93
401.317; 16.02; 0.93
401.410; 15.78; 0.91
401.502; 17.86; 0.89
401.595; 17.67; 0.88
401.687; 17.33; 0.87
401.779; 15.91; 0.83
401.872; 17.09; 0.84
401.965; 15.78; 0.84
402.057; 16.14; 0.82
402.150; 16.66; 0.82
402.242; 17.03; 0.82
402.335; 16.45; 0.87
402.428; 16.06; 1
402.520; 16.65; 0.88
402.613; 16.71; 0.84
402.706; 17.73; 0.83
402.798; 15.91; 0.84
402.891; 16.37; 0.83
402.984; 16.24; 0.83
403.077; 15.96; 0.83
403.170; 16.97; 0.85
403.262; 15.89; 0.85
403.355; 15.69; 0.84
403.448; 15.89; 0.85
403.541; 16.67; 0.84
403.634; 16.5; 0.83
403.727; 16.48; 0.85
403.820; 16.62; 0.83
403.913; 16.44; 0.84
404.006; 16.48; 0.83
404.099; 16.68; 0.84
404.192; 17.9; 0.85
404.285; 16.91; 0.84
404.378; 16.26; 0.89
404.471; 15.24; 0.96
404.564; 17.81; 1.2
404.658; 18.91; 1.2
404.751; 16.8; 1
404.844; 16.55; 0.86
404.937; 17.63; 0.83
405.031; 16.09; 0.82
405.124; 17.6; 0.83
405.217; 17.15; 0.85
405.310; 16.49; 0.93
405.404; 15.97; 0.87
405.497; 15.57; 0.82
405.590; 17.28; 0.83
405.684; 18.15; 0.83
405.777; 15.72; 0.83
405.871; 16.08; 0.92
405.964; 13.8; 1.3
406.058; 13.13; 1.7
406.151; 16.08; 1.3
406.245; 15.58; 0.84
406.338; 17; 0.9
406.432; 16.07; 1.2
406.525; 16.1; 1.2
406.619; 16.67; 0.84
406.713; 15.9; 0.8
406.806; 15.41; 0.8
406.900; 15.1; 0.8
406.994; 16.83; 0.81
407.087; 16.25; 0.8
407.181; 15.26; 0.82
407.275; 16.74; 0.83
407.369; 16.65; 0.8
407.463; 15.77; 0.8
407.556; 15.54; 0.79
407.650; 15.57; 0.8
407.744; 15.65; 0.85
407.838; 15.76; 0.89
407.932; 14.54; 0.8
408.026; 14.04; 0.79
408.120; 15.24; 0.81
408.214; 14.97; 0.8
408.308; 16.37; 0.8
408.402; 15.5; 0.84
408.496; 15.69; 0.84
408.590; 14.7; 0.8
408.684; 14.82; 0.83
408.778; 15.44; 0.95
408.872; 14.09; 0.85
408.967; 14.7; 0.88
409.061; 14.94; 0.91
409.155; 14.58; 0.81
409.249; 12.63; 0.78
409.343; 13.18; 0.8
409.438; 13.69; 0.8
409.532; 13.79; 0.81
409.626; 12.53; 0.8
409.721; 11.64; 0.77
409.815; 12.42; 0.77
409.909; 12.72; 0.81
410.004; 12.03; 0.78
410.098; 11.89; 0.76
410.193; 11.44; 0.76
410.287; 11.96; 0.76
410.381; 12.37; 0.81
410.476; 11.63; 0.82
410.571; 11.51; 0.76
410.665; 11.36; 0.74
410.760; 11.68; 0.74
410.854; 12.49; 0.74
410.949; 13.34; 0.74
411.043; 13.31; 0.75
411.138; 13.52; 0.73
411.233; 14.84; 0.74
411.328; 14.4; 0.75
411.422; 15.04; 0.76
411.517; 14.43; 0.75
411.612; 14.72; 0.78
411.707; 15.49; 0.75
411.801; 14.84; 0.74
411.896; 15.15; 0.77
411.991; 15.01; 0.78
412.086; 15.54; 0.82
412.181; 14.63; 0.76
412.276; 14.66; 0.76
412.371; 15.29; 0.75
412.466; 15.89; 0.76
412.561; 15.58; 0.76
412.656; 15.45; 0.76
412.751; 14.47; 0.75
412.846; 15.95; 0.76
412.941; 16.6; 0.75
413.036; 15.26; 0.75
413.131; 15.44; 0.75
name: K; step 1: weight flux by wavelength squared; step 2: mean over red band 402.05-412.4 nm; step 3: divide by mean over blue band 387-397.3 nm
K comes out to 1.2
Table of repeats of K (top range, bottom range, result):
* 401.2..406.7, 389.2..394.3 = 1.35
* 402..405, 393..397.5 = 1.41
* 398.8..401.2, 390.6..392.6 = 1.13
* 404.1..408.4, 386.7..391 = 1.21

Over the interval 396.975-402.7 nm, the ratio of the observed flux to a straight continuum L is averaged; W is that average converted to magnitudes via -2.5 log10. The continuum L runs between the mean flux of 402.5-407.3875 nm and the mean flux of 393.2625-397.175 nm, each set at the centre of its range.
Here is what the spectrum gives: -0.06 mag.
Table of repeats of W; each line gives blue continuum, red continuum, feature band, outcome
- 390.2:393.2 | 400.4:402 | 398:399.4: 0.05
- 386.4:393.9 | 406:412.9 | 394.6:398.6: 0.11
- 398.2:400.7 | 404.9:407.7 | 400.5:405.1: -0.05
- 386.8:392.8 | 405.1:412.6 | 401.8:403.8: -0.13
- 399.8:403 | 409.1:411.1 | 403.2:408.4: -0.13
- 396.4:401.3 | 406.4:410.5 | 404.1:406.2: -0.14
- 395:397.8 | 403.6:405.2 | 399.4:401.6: -0.10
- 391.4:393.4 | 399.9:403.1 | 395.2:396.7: 0.14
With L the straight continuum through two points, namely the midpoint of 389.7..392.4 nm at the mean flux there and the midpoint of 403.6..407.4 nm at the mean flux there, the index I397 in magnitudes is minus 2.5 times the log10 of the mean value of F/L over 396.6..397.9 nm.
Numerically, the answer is 0.28 mag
